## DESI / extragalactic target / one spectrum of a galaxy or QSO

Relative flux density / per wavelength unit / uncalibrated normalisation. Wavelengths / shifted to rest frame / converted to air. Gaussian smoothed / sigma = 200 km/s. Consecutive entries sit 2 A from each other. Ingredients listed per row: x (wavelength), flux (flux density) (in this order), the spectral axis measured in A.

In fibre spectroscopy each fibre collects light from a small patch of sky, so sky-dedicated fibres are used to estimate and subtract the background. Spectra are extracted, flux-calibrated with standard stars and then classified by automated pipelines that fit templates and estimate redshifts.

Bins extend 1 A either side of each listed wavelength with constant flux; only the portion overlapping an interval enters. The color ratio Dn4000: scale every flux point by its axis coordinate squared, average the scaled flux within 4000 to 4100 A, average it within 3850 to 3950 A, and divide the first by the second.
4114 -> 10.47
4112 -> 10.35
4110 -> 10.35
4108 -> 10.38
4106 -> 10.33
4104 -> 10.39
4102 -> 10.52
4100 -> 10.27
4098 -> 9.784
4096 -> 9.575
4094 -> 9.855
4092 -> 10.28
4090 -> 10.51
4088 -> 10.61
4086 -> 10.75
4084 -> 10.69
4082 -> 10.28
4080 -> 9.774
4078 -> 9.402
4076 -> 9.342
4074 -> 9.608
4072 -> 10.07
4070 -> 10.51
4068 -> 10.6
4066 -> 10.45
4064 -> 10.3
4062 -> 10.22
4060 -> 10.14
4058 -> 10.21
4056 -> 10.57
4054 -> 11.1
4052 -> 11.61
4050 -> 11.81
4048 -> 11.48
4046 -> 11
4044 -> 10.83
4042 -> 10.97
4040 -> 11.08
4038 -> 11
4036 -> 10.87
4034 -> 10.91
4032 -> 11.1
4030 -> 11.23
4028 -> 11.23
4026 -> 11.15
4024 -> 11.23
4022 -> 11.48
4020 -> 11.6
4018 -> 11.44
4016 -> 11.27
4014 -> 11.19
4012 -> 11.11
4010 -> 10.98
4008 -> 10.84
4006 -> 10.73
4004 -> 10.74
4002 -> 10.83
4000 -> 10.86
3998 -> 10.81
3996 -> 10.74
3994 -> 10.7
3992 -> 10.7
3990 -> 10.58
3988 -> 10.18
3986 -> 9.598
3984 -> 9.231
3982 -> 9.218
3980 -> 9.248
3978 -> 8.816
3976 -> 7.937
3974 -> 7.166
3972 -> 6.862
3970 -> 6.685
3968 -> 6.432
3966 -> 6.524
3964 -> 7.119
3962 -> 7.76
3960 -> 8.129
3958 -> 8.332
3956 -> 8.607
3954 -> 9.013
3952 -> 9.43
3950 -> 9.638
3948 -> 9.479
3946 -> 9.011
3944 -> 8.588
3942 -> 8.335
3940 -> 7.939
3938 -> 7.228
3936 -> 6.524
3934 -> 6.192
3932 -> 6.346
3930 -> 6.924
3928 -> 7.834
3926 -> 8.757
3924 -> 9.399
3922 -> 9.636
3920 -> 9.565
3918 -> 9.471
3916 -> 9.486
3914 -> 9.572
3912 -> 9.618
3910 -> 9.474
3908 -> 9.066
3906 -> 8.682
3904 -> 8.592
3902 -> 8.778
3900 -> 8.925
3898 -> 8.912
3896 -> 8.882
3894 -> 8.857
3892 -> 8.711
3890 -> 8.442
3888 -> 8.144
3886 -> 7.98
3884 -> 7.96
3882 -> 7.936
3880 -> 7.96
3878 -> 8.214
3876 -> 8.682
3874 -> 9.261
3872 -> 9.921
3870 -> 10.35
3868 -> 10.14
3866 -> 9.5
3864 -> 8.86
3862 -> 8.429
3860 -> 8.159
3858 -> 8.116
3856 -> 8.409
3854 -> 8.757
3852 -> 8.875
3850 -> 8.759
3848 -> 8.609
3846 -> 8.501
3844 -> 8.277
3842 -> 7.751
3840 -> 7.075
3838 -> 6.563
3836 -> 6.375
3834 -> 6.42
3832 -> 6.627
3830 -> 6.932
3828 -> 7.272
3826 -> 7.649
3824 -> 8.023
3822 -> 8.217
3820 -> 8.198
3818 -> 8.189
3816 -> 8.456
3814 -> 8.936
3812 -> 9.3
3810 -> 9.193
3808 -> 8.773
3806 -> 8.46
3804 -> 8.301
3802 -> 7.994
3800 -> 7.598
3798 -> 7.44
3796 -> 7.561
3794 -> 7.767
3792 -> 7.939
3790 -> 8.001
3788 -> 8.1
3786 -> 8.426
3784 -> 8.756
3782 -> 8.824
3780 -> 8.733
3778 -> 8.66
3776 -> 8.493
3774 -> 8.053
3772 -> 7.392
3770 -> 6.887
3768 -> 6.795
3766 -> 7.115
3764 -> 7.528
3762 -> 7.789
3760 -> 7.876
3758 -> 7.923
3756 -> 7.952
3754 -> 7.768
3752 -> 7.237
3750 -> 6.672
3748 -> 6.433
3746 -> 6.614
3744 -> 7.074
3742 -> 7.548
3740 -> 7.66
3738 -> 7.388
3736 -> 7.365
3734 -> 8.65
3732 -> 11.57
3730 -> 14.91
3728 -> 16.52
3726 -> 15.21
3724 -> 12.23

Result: 1.3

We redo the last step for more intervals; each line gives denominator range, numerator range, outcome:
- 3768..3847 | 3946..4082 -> 1.41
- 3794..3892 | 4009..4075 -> 1.46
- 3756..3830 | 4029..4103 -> 1.50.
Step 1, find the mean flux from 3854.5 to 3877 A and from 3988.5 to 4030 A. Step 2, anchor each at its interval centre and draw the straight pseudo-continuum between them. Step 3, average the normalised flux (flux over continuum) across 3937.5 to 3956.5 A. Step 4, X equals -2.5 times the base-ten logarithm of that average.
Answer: 0.16 mag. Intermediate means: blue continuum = 9.07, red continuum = 11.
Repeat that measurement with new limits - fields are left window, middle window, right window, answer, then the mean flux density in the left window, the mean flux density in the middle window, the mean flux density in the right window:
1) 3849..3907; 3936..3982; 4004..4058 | 0.23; 8.73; 8.09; 11.1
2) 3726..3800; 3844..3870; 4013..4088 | 0.04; 8.35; 8.8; 10.8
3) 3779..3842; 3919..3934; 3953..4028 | 0.10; 7.94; 8.21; 9.64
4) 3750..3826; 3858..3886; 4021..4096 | 0.00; 8.05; 8.82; 10.6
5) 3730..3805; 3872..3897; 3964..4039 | 0.06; 7.93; 8.48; 10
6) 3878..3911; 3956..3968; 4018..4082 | 0.25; 8.57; 7.56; 10.7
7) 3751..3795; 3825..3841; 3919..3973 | 0.16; 7.91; 6.86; 8.01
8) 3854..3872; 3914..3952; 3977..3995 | 0.13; 9.03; 8.41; 9.81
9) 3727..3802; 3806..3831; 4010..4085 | 0.06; 8.24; 8.27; 10.8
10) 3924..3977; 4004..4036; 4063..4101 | -0.23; 7.83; 11.1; 10.1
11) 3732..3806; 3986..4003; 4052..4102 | -0.11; 7.79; 10.6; 10.2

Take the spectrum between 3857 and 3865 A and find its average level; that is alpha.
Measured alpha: 8.39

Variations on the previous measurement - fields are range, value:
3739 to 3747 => 7.22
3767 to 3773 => 7.02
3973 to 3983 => 8.48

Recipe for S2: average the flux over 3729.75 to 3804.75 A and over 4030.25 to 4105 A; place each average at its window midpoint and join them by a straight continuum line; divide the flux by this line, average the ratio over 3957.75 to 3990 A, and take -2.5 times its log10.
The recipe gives 0.19 mag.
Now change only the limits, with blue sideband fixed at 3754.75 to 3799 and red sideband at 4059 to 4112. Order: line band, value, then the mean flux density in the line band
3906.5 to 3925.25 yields -0.06 mag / 9.45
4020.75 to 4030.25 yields -0.16 mag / 11.3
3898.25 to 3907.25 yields 0.01 mag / 8.77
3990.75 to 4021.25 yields -0.14 mag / 11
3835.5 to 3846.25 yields 0.14 mag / 7.4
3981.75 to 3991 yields -0.04 mag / 9.81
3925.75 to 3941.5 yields 0.25 mag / 7.18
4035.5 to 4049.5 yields -0.12 mag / 11.1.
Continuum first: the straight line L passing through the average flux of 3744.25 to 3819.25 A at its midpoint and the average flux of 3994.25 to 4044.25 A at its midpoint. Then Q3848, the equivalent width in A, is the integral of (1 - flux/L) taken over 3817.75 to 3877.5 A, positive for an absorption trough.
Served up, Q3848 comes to 3.9 A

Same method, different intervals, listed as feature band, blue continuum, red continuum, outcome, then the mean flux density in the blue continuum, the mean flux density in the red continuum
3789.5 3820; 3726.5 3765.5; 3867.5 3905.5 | 1.4 A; 8.62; 8.75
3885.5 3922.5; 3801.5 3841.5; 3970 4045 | -0.1 A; 7.84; 10.4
